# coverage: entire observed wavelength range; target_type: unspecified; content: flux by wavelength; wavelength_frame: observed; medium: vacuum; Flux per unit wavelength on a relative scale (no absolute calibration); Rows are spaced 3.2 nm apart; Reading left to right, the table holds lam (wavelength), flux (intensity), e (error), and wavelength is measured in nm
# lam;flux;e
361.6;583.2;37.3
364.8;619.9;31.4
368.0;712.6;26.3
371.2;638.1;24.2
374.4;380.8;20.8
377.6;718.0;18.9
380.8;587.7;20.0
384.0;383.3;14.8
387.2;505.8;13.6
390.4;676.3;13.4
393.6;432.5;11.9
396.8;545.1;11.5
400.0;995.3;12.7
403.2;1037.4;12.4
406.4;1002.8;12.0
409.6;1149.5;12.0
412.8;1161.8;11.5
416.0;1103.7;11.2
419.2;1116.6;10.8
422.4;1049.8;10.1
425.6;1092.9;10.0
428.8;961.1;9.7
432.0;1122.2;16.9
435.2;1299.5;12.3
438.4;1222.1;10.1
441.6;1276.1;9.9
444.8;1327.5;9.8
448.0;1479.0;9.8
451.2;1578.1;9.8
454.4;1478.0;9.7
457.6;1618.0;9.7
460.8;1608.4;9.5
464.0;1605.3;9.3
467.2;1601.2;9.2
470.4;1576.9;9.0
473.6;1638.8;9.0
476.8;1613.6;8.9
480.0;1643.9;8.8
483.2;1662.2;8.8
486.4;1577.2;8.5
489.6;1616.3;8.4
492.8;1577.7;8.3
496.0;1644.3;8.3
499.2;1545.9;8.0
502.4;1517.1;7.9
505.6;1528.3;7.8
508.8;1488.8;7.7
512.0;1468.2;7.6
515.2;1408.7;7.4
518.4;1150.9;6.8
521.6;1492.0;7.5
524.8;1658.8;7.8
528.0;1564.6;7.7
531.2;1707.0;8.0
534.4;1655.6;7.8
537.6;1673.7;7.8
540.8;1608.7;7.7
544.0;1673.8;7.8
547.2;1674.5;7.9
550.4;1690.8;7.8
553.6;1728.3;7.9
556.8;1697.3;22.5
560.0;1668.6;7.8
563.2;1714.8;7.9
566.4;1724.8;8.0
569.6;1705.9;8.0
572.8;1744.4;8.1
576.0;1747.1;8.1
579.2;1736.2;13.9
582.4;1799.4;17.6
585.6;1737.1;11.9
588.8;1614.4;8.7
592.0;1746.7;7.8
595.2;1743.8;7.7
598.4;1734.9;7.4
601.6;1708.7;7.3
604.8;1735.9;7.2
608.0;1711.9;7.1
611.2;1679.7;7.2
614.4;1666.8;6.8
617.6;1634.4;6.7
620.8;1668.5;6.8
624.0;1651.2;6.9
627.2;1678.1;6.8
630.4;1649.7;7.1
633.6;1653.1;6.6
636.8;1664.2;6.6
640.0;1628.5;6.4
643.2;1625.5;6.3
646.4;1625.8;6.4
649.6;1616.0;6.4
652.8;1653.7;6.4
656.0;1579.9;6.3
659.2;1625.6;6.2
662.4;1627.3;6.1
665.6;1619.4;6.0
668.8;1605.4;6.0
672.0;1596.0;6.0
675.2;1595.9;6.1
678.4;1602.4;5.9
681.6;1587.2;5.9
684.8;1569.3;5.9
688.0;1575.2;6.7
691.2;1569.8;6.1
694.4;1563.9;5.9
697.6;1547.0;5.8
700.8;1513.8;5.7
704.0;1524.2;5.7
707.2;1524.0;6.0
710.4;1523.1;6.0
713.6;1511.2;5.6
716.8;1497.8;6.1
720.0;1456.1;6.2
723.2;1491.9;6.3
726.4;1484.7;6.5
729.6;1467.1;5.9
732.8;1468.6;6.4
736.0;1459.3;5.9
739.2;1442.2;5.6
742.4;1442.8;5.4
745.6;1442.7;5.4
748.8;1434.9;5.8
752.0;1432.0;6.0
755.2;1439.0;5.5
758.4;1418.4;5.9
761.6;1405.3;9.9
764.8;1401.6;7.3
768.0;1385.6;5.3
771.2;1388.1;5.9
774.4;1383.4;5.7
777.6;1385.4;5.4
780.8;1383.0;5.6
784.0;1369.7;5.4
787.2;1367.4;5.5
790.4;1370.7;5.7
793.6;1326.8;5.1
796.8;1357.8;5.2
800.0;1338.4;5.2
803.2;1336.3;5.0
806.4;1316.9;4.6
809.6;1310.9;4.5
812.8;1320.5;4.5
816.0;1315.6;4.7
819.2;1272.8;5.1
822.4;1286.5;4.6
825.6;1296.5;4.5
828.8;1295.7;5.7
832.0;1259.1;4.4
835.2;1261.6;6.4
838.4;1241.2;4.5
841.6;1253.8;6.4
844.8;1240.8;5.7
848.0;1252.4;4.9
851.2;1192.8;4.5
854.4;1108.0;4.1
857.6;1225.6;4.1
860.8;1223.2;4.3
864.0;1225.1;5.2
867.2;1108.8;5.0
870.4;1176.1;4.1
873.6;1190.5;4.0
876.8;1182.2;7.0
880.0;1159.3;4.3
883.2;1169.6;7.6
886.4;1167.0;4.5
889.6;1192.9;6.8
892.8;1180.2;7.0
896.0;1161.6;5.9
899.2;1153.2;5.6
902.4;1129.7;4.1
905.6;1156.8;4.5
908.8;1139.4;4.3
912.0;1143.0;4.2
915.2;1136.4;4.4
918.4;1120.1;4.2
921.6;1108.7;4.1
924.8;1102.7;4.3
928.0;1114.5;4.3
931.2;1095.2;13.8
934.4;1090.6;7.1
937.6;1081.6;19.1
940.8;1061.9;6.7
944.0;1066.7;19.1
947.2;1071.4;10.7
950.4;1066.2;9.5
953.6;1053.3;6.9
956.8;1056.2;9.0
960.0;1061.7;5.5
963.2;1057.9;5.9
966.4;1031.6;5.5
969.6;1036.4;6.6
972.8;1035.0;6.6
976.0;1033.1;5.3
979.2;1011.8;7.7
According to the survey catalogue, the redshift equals 0.00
